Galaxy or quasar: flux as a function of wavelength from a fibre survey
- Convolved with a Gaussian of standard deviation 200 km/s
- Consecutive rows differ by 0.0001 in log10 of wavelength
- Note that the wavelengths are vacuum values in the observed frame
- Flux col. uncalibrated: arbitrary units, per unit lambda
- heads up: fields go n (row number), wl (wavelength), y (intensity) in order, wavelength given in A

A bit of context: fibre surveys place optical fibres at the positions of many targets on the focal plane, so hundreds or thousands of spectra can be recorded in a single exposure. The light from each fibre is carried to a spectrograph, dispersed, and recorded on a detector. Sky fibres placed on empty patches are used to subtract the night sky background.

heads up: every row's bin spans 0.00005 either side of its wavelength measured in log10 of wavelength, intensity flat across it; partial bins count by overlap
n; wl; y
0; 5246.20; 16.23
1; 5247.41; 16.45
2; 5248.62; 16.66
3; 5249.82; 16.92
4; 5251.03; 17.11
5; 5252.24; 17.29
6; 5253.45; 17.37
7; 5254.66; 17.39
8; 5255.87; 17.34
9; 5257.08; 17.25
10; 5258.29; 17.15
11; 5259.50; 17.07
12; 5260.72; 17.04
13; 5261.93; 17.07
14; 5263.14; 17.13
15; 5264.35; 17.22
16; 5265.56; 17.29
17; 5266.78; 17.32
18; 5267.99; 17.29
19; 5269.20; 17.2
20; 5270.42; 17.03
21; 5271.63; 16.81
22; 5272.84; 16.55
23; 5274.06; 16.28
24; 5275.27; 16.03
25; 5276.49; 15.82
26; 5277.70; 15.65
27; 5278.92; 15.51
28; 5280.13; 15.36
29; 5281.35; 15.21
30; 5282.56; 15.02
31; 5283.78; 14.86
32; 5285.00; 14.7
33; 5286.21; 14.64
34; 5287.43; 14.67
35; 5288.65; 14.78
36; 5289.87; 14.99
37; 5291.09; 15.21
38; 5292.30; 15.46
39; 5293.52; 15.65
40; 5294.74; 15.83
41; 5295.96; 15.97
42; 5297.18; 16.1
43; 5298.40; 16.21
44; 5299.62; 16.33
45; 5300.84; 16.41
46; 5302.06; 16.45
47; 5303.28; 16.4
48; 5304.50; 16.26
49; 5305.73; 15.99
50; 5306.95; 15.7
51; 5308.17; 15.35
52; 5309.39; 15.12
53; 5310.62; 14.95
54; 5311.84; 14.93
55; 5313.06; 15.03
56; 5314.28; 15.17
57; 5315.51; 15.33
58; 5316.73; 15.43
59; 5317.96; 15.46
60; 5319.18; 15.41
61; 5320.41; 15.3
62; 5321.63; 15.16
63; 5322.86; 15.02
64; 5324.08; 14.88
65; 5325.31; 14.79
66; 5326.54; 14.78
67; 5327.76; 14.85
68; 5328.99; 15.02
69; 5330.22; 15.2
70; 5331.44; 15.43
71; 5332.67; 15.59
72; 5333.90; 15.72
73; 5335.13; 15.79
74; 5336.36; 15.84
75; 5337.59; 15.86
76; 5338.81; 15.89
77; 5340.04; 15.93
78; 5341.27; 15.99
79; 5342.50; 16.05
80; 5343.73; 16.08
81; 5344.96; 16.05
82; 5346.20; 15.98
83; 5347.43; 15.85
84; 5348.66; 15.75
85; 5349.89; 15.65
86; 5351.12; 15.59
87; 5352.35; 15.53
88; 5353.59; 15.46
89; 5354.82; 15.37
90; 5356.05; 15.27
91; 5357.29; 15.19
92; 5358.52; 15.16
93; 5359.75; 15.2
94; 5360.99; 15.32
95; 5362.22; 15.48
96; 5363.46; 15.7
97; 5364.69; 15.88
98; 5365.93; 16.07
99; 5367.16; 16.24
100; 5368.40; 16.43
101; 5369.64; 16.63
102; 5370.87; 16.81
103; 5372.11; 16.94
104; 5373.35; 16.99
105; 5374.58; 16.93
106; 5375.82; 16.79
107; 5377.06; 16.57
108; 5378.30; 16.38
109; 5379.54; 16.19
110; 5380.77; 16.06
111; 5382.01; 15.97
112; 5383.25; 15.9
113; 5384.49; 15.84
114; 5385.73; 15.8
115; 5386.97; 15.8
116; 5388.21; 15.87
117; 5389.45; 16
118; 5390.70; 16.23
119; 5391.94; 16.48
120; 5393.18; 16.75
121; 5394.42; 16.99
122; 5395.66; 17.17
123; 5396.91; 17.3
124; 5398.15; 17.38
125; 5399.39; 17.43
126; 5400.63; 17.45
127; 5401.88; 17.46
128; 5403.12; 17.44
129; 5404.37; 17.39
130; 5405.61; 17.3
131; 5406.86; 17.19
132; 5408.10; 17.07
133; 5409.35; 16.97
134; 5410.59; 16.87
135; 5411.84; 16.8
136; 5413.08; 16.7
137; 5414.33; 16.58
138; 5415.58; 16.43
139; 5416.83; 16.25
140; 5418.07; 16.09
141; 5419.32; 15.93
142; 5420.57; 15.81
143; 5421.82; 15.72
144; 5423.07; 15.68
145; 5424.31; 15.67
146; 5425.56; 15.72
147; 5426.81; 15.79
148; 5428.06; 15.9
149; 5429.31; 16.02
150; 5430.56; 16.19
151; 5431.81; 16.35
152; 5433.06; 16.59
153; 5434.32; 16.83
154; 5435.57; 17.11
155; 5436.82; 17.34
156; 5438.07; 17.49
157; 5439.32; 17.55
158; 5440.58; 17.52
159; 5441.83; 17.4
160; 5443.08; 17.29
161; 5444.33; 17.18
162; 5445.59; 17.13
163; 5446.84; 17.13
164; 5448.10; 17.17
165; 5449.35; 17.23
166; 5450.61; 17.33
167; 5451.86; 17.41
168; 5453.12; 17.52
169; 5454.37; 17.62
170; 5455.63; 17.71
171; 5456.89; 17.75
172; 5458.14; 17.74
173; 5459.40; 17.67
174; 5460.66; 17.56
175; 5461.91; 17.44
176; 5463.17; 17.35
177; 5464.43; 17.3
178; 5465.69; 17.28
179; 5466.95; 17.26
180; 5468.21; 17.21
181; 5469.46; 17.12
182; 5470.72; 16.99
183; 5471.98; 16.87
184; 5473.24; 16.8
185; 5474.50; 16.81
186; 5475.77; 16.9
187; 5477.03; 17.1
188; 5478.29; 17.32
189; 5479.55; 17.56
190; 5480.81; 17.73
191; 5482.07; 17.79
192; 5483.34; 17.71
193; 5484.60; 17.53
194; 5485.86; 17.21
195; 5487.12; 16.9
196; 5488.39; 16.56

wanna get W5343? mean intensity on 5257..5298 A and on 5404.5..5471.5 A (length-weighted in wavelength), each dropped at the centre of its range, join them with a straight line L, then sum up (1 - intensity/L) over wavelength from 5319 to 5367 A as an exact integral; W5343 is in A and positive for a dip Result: 2.6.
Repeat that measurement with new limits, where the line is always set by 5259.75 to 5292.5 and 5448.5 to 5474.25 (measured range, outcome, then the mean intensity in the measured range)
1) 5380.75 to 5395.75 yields 0.6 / 16.2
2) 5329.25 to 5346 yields 0.7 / 15.8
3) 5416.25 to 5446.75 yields 1.1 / 16.5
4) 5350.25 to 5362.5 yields 0.9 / 15.4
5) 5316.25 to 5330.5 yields 1.1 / 15.1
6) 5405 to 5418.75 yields 0.2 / 16.7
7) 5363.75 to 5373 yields 0.1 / 16.4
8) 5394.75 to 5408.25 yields -0.3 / 17.3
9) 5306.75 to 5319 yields 0.8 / 15.2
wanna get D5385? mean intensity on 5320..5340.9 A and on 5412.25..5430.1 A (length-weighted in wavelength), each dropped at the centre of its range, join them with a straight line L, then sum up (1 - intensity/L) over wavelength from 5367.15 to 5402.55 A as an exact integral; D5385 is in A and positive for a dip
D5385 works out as -1.8 A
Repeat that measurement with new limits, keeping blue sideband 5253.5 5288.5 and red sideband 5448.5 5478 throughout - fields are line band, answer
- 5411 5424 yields 0.7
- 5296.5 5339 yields 2.7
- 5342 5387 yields 2.2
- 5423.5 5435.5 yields 0.7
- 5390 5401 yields 0.0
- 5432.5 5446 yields 0.0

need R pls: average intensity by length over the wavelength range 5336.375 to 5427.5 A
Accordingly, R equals 16.3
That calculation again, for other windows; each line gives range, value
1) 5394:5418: 17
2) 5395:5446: 16.8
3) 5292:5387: 15.8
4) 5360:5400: 16.4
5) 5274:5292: 15.2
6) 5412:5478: 16.9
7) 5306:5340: 15.3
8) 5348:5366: 15.5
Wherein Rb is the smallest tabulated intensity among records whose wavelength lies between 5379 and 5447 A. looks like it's 15.67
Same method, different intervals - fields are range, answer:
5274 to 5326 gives 14.64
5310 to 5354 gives 14.78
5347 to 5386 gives 15.16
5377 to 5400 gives 15.8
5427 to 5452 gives 15.9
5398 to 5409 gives 17.07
